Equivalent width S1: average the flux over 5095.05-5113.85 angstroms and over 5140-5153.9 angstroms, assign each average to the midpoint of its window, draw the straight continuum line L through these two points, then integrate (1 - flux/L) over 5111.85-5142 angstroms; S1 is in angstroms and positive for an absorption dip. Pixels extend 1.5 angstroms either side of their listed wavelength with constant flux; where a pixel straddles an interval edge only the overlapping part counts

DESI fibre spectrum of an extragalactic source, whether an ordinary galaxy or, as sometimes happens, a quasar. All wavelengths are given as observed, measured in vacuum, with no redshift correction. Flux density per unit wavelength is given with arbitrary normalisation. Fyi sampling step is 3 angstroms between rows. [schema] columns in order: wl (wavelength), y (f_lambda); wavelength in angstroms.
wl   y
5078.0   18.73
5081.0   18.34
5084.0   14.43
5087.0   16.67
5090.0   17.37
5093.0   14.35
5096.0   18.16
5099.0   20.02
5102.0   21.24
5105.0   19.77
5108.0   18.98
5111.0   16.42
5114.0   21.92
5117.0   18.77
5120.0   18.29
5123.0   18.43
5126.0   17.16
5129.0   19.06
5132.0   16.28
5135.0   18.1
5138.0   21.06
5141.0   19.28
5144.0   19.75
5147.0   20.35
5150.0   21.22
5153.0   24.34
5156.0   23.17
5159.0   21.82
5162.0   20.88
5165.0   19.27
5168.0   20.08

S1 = 2.1 angstroms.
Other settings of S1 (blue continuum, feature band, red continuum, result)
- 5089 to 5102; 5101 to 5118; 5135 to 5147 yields -0.91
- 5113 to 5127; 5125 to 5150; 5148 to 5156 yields 2.30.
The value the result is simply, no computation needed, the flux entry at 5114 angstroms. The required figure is 21.92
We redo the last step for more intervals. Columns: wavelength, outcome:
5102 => 21.24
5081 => 18.34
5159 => 21.82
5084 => 14.43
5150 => 21.22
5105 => 19.77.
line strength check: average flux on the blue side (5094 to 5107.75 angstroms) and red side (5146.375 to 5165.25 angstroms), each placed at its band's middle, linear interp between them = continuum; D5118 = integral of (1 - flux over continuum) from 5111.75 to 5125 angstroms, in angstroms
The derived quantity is 0.7 angstroms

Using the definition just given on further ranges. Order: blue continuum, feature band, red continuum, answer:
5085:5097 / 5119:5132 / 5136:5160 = 0.9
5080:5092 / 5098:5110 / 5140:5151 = -1.5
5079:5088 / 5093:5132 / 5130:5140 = -2.3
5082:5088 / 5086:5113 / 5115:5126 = -2.2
